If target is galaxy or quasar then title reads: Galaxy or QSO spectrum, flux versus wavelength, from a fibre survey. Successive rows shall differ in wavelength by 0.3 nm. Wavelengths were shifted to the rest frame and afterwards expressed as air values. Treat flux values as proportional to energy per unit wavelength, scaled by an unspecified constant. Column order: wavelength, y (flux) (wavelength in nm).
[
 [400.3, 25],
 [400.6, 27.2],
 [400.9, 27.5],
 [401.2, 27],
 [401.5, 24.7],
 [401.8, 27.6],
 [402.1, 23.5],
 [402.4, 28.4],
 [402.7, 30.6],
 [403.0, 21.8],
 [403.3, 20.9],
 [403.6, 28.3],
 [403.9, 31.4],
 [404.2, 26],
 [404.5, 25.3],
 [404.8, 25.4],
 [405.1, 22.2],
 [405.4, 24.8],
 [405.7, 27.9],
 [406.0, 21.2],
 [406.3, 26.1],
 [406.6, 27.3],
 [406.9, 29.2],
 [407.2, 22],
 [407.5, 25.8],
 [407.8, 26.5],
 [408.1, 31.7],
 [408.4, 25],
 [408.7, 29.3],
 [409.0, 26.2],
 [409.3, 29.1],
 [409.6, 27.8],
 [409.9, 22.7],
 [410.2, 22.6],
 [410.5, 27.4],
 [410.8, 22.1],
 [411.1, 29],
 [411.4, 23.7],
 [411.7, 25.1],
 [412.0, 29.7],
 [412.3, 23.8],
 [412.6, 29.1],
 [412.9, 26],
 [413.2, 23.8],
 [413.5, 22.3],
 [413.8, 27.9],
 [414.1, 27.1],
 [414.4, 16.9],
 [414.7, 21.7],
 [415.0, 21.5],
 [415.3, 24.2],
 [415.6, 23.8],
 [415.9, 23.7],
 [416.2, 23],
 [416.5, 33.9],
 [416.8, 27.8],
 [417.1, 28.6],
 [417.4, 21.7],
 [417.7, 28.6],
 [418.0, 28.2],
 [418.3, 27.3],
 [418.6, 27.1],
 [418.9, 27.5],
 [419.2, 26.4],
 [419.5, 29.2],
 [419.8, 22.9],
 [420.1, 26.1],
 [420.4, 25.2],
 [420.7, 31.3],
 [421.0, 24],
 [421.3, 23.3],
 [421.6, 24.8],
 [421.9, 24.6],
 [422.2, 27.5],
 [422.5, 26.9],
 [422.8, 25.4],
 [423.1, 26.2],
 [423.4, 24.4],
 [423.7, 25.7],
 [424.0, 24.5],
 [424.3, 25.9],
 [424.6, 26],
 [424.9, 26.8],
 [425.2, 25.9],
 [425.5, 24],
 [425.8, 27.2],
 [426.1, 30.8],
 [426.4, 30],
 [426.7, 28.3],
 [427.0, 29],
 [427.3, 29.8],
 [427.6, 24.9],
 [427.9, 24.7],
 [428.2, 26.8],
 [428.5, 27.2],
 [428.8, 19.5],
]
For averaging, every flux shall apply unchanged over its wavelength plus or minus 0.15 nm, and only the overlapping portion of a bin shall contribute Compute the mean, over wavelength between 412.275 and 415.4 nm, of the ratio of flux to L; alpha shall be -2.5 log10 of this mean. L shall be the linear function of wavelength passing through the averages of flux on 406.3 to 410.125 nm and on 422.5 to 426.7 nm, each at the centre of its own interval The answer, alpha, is 0.11 mag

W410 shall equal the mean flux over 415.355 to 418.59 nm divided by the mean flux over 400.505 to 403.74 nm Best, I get 1.02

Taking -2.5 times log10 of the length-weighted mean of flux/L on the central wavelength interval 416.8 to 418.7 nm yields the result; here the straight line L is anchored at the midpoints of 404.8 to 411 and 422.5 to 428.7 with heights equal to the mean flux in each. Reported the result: -0.03 mag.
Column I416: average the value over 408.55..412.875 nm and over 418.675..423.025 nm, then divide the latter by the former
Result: 0.99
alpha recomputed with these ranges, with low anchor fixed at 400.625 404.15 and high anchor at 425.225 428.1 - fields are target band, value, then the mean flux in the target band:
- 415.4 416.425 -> 0.12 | 24.3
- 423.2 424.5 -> 0.09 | 25.2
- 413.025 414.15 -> 0.08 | 25.1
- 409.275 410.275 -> 0.06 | 25.3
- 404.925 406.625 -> 0.08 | 24.7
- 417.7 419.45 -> -0.01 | 27.5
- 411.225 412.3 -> 0.04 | 25.9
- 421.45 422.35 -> 0.07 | 25.6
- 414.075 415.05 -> 0.27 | 21.2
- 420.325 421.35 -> 0.04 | 26.3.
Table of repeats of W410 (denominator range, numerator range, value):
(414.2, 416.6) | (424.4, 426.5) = 1.16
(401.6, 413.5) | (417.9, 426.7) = 1.02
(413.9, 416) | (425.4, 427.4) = 1.25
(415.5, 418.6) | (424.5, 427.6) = 1.04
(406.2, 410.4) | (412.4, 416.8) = 0.93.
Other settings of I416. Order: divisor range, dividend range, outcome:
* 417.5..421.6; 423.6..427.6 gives 1.02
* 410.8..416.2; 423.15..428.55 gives 1.09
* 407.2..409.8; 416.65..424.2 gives 0.96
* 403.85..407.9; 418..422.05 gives 1.02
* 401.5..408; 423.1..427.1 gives 1.04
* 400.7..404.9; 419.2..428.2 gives 1.00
